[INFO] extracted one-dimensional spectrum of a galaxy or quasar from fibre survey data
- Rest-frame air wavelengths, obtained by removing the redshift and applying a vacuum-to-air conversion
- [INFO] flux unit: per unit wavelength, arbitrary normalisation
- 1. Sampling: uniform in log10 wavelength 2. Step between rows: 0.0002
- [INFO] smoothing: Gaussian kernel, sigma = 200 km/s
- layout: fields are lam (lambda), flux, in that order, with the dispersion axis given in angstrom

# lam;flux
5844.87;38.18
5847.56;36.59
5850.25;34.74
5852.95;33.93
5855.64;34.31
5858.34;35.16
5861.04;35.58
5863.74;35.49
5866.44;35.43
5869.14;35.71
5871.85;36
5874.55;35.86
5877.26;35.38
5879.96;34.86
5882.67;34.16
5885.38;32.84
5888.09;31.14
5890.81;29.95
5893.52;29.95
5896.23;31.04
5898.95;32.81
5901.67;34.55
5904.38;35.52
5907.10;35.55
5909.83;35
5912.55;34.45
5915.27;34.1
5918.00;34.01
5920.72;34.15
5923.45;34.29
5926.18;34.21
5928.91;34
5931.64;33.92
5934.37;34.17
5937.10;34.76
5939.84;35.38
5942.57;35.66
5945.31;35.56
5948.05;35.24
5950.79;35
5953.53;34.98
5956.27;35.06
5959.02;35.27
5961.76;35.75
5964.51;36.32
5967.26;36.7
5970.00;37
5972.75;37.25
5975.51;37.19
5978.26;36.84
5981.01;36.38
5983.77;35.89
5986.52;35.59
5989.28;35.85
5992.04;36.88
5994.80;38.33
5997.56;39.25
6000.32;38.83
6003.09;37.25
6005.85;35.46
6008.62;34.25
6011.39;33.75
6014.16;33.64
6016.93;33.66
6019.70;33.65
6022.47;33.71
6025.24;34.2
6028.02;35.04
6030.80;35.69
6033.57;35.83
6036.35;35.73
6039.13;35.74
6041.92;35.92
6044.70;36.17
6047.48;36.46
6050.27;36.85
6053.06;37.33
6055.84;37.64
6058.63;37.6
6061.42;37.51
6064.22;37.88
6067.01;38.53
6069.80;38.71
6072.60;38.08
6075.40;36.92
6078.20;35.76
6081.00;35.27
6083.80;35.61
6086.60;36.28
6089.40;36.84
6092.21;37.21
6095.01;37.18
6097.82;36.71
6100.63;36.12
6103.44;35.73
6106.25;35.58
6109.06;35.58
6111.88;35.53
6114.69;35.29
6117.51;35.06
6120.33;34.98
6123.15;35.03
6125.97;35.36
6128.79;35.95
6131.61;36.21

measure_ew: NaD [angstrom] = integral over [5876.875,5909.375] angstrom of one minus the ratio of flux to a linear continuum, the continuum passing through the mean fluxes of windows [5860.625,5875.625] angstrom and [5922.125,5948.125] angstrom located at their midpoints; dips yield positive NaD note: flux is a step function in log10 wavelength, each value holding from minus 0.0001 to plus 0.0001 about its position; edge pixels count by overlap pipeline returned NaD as 2.0 angstrom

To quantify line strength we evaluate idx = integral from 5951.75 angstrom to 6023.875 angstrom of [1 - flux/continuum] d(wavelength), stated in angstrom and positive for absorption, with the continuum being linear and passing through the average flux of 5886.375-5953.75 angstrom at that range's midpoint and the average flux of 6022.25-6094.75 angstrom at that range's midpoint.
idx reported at -1.5 angstrom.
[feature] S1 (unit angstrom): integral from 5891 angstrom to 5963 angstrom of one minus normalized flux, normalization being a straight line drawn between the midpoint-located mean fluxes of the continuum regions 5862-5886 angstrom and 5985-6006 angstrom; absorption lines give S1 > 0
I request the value 3.5 angstrom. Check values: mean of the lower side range 35.2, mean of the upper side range 37.3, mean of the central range 34.3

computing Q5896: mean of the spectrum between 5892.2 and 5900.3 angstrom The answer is 31.3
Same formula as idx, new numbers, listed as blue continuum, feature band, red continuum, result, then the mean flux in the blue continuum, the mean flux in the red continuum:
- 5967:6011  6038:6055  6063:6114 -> 0.1 angstrom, 36.7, 36.6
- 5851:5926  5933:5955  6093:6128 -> -0.4 angstrom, 34.1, 35.7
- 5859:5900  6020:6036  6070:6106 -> 0.4 angstrom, 33.8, 36.5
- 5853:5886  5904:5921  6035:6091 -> 0.4 angstrom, 35.1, 36.8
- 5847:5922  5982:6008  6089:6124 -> -1.4 angstrom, 34.2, 35.9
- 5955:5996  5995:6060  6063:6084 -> 1.7 angstrom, 36.4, 37.2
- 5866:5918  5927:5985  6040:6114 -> -1.3 angstrom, 33.9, 36.7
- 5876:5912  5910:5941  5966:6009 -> 0.2 angstrom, 33.3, 36.9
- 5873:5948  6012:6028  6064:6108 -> 0.8 angstrom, 34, 36.7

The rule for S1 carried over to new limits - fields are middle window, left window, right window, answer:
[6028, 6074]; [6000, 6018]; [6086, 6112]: -1.6 angstrom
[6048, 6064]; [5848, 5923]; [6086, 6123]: -0.8 angstrom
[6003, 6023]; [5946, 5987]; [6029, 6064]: 1.1 angstrom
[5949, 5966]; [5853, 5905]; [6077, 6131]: -0.4 angstrom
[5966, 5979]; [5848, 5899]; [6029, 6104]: -0.6 angstrom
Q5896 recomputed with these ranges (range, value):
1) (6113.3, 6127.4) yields 35.1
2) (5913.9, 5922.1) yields 34.1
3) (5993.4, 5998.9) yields 38.8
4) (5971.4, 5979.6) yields 37.1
